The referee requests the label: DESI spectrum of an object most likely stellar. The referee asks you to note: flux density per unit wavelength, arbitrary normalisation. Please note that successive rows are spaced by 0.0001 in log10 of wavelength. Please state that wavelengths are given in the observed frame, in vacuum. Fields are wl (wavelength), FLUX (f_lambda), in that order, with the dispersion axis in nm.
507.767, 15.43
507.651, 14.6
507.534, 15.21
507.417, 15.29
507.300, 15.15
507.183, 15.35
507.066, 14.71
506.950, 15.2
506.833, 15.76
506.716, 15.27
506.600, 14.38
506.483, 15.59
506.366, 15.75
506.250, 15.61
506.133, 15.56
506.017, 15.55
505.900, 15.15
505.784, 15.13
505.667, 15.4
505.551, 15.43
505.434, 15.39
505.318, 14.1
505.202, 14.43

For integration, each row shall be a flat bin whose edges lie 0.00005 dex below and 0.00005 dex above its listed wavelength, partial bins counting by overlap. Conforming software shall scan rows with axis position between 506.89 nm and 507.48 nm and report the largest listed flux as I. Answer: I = 15.35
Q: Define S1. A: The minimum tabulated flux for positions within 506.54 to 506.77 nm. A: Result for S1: 14.38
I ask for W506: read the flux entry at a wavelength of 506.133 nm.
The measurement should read 15.56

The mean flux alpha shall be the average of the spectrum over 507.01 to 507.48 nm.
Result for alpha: 15.1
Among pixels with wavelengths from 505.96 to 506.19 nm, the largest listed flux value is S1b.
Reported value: 15.56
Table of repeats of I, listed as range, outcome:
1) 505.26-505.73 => 15.43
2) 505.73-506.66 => 15.75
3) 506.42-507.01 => 15.76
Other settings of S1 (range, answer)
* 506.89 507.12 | 14.71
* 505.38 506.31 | 15.13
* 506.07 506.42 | 15.56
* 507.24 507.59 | 15.15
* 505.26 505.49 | 14.1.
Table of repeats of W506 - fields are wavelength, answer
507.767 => 15.43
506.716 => 15.27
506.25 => 15.61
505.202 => 14.43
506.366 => 15.75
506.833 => 15.76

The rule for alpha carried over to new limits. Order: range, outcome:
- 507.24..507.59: 15.2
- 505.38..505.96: 15.3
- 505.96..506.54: 15.6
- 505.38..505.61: 15.4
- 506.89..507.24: 15.1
